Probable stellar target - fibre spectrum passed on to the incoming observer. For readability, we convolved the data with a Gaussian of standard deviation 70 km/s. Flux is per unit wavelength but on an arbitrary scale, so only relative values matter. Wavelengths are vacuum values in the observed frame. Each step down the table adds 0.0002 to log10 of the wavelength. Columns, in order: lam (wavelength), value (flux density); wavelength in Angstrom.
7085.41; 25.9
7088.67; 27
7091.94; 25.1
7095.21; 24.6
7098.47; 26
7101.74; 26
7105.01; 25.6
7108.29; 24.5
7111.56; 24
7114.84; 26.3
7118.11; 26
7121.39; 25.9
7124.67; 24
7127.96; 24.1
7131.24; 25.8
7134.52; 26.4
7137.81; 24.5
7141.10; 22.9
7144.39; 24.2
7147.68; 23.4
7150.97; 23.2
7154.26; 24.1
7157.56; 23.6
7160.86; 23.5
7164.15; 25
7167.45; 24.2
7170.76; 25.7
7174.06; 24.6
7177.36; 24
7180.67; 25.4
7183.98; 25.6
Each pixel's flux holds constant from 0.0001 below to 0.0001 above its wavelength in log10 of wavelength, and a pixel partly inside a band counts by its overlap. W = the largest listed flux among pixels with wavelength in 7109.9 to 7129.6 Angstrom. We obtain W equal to 26.3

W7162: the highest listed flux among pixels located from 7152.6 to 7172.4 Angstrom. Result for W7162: 25.7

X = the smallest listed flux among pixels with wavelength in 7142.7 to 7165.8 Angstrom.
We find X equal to 23.2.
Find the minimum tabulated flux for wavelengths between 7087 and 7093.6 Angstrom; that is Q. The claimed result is 25.1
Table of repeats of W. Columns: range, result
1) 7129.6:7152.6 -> 26.4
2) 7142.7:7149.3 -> 24.2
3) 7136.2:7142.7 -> 24.5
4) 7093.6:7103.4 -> 26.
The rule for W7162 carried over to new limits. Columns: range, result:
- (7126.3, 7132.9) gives 25.8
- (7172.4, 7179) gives 24.6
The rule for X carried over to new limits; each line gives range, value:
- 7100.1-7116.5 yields 24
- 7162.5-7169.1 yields 24.2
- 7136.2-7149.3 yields 22.9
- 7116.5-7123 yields 25.9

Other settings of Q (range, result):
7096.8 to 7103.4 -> 26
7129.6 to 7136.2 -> 25.8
